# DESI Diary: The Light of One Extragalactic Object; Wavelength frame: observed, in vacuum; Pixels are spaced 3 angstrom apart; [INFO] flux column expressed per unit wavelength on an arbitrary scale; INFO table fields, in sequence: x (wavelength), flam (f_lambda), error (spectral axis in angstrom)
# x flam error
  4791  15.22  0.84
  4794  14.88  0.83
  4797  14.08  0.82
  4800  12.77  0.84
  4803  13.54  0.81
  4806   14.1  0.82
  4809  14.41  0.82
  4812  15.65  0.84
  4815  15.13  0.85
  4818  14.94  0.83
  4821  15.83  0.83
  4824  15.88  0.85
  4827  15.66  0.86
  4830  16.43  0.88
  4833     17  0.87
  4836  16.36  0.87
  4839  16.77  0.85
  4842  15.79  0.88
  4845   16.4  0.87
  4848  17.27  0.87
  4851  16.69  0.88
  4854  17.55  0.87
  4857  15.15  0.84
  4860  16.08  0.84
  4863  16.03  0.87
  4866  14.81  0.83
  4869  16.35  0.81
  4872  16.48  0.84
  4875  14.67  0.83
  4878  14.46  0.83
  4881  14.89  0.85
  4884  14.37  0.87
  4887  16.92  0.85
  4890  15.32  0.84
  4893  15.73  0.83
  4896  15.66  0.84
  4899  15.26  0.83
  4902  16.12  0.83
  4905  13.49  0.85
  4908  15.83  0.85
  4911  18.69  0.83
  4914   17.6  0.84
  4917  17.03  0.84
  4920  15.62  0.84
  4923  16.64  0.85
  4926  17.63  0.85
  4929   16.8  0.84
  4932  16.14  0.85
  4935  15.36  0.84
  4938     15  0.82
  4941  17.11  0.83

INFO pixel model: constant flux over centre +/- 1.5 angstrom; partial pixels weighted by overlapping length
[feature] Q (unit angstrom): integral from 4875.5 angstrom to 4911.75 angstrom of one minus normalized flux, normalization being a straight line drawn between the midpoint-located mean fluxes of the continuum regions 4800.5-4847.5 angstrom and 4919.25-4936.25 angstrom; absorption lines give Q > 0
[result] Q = 1.5 angstrom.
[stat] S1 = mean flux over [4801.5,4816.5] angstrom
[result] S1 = 14.6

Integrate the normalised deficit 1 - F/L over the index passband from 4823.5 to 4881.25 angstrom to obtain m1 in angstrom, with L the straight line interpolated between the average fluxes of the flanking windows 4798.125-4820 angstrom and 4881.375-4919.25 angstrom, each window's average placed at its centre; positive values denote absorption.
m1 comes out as -3.6 angstrom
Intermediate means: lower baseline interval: 14.4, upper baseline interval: 16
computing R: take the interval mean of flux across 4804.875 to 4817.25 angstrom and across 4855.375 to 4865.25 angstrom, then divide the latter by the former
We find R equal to 1.06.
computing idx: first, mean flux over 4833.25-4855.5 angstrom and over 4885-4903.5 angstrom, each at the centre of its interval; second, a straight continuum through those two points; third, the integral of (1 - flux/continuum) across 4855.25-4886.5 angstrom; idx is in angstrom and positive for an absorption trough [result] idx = 1.6 angstrom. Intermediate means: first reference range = 16.7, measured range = 15.4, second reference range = 15.8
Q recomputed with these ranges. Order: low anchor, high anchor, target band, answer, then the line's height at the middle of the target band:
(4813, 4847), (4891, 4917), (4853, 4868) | 0.2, 16.1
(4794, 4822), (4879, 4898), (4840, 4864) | -2.2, 15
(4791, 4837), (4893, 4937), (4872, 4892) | 0.8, 15.9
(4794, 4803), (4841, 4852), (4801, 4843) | -1.1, 15.1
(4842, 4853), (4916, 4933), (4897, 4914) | 0.6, 16.7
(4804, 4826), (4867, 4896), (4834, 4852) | -1.5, 15.3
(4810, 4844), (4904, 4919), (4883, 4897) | 0.7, 16.4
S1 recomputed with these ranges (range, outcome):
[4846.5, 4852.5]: 17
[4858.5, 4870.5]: 15.8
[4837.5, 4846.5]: 16.3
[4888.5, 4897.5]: 15.6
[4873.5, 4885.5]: 14.6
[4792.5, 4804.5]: 13.8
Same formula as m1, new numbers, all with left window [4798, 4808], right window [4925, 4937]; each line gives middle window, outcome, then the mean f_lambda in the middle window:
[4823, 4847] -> -3.5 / 16.3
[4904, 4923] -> -0.6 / 16.5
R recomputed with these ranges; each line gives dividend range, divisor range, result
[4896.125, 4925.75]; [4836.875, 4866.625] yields 1.00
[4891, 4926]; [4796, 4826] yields 1.11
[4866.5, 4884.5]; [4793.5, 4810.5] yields 1.09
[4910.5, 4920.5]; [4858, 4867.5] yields 1.10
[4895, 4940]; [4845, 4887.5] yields 1.02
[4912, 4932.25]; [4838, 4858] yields 1.02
